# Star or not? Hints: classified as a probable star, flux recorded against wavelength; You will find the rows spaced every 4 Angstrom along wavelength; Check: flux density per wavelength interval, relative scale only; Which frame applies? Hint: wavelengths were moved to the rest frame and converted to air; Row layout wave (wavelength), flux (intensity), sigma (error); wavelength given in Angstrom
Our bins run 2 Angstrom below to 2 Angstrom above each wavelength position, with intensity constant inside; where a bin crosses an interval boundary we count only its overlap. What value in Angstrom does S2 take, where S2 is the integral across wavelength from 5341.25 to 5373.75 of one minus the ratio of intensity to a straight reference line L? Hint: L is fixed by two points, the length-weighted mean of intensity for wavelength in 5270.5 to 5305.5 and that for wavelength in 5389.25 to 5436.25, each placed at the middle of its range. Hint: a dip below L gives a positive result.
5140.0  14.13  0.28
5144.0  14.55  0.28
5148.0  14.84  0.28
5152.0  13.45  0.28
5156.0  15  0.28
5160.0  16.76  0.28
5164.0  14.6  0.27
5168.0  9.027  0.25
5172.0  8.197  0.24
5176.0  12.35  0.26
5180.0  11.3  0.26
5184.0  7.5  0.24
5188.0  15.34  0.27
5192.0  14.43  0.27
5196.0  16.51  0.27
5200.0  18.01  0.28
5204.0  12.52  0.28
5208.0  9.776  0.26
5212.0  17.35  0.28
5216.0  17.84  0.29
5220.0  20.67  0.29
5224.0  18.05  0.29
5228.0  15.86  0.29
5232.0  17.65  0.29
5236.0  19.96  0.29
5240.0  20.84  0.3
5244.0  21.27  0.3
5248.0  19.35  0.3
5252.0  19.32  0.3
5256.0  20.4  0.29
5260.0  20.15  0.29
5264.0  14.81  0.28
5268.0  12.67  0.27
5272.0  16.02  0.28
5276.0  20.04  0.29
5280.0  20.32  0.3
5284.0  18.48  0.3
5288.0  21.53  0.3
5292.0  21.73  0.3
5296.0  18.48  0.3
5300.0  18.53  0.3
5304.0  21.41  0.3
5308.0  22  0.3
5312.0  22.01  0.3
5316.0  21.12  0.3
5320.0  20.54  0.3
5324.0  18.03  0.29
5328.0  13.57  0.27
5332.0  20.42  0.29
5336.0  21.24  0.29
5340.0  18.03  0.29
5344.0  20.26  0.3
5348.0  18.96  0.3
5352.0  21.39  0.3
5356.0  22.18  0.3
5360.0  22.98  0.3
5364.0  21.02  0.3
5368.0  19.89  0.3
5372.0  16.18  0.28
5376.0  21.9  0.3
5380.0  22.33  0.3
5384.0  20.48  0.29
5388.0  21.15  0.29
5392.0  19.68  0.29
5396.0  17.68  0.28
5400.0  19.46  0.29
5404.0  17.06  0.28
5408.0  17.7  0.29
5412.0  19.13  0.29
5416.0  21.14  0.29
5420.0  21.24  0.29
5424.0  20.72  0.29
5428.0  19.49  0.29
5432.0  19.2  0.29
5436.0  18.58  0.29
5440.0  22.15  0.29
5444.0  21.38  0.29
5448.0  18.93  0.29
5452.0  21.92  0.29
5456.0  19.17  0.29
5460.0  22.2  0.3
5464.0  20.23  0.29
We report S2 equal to -1.5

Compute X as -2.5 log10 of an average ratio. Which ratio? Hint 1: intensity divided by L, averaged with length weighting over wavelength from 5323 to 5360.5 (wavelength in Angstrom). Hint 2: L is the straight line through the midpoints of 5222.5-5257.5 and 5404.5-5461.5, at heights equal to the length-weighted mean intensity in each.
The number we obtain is 0.00 mag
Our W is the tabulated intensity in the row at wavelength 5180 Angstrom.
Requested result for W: 11.3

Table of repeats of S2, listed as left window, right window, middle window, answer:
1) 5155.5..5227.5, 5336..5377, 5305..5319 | -2.23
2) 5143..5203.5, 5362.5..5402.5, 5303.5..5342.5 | -3.75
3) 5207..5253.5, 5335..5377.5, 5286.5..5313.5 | -1.86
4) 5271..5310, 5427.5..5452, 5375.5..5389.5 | -0.95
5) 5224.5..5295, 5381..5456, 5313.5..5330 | 0.68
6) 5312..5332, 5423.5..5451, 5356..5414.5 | -0.93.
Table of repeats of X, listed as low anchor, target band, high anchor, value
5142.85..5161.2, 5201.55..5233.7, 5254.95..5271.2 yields -0.016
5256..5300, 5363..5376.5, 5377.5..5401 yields 0.027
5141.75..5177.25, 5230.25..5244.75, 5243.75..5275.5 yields -0.175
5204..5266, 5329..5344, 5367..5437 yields -0.029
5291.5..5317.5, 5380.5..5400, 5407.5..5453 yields 0.023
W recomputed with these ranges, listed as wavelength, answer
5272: 16.02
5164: 14.6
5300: 18.53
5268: 12.67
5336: 21.24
